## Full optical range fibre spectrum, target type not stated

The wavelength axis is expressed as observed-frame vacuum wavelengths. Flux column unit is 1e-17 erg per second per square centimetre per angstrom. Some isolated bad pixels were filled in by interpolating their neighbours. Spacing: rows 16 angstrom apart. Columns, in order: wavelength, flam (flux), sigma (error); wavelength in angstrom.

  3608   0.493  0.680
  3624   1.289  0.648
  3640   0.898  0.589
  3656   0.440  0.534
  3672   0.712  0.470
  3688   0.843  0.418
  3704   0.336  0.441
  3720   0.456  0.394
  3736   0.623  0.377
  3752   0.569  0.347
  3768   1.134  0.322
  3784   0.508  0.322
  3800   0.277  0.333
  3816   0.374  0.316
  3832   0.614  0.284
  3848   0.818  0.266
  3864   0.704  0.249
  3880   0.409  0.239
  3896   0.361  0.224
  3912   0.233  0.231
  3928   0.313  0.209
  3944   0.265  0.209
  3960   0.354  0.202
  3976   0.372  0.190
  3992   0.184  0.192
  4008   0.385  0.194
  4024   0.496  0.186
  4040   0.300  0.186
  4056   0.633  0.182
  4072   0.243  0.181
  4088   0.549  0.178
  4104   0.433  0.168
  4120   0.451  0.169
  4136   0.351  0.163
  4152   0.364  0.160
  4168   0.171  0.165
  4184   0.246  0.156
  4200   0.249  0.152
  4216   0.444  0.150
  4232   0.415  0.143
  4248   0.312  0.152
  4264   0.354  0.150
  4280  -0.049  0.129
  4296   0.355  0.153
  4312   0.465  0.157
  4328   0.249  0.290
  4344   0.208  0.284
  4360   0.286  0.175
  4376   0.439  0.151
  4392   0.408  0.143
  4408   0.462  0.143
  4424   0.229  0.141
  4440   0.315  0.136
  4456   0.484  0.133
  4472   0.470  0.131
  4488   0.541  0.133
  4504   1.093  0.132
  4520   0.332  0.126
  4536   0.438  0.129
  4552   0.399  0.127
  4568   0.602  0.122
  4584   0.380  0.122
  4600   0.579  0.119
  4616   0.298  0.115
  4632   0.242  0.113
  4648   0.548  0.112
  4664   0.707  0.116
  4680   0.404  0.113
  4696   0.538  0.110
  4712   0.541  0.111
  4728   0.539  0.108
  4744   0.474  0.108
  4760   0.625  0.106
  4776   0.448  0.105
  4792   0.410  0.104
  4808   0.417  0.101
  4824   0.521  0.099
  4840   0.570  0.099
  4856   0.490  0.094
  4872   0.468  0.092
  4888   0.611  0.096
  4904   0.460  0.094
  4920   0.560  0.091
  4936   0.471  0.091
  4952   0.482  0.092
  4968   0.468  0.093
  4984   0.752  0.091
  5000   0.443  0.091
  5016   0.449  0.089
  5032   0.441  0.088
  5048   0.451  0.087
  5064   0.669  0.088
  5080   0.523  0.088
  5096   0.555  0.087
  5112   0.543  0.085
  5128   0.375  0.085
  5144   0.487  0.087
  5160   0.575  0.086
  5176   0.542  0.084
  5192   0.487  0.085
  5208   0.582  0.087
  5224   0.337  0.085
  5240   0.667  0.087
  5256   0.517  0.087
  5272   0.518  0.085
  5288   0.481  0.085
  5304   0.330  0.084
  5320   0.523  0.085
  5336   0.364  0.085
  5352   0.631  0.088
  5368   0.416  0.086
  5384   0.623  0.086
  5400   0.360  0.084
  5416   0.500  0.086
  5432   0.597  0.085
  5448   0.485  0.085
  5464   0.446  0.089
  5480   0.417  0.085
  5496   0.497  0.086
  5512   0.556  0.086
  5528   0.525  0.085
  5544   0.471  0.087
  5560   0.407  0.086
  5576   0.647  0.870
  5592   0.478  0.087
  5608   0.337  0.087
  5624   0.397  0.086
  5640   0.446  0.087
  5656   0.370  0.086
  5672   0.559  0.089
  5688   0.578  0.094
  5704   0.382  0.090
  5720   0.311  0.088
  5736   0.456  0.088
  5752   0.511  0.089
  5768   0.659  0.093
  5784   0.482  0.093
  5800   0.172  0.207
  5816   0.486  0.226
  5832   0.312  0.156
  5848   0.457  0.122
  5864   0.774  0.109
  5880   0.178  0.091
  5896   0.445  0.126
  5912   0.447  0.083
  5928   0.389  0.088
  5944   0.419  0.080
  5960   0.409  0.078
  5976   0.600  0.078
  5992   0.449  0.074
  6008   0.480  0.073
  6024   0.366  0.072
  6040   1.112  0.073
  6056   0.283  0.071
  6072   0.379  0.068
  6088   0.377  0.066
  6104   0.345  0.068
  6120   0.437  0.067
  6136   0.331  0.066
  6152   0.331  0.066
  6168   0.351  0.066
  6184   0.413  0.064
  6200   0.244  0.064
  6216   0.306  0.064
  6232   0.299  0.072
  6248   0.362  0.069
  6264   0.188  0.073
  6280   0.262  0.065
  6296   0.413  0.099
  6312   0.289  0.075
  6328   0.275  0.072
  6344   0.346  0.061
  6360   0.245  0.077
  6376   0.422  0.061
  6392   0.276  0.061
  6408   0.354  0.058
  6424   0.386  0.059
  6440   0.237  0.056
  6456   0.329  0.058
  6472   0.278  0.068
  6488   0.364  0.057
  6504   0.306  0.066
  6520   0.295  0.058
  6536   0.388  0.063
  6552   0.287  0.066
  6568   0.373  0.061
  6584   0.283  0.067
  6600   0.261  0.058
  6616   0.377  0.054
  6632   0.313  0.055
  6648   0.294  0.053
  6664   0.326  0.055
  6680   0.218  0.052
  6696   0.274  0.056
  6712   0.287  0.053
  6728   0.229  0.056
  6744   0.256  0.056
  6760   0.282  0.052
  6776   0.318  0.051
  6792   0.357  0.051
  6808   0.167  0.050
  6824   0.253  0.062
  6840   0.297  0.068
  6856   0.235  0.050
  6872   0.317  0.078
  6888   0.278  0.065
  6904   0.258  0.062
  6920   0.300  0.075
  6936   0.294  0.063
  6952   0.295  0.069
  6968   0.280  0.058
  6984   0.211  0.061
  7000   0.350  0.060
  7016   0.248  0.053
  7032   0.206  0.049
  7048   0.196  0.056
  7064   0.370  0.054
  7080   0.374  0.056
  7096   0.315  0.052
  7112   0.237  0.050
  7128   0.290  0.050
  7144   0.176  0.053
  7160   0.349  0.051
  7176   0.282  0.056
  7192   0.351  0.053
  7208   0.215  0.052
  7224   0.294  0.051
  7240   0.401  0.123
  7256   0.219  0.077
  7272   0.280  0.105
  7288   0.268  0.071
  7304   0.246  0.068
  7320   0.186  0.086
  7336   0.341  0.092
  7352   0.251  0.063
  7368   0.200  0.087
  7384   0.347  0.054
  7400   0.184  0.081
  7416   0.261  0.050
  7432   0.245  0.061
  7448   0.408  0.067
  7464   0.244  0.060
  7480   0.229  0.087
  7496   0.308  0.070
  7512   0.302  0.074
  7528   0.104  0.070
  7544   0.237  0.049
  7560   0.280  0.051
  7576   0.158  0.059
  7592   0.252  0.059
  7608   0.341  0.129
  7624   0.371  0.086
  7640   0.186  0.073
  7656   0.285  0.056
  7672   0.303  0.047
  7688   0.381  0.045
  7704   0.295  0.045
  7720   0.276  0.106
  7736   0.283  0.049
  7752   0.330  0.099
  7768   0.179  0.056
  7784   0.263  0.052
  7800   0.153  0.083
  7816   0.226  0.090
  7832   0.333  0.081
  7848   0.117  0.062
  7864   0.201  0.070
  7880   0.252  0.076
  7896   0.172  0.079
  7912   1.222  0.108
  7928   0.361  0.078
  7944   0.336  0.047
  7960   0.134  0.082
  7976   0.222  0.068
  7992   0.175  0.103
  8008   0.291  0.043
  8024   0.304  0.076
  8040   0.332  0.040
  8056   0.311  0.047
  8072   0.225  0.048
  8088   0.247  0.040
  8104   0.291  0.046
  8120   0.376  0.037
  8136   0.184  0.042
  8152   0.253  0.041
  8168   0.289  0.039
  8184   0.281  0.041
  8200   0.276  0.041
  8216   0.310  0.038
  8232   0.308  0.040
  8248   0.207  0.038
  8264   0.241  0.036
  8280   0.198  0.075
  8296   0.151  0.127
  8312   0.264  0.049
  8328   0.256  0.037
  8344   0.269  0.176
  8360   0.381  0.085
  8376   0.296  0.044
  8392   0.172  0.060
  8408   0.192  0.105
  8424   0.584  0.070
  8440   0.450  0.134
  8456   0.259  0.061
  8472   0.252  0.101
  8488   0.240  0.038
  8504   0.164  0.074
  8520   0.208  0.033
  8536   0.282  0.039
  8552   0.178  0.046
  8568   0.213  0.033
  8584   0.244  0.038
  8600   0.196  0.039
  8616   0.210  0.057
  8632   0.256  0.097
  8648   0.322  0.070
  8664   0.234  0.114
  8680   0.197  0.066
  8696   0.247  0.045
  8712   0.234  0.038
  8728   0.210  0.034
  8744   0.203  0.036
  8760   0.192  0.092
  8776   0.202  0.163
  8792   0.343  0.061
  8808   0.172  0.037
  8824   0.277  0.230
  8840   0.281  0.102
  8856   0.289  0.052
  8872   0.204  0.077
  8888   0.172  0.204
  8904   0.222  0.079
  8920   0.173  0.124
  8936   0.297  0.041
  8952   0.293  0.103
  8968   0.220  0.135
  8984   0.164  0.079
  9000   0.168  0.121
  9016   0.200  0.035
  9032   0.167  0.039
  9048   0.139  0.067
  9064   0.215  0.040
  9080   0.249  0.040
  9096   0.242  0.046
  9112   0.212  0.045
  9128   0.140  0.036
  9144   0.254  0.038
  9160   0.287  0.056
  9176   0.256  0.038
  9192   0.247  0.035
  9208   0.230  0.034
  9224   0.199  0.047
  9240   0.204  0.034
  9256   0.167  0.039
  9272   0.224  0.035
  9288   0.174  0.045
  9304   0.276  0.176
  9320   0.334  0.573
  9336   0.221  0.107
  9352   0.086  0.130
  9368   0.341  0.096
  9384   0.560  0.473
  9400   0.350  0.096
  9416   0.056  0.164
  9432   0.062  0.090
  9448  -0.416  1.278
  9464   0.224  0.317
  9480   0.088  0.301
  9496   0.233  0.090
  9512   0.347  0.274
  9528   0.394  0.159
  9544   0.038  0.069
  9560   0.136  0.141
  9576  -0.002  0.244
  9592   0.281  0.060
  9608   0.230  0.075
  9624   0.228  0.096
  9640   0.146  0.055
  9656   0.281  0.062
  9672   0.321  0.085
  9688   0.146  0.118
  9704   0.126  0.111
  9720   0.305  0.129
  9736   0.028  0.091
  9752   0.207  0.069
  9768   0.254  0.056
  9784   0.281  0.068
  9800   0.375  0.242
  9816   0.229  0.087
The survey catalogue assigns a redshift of 0.206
